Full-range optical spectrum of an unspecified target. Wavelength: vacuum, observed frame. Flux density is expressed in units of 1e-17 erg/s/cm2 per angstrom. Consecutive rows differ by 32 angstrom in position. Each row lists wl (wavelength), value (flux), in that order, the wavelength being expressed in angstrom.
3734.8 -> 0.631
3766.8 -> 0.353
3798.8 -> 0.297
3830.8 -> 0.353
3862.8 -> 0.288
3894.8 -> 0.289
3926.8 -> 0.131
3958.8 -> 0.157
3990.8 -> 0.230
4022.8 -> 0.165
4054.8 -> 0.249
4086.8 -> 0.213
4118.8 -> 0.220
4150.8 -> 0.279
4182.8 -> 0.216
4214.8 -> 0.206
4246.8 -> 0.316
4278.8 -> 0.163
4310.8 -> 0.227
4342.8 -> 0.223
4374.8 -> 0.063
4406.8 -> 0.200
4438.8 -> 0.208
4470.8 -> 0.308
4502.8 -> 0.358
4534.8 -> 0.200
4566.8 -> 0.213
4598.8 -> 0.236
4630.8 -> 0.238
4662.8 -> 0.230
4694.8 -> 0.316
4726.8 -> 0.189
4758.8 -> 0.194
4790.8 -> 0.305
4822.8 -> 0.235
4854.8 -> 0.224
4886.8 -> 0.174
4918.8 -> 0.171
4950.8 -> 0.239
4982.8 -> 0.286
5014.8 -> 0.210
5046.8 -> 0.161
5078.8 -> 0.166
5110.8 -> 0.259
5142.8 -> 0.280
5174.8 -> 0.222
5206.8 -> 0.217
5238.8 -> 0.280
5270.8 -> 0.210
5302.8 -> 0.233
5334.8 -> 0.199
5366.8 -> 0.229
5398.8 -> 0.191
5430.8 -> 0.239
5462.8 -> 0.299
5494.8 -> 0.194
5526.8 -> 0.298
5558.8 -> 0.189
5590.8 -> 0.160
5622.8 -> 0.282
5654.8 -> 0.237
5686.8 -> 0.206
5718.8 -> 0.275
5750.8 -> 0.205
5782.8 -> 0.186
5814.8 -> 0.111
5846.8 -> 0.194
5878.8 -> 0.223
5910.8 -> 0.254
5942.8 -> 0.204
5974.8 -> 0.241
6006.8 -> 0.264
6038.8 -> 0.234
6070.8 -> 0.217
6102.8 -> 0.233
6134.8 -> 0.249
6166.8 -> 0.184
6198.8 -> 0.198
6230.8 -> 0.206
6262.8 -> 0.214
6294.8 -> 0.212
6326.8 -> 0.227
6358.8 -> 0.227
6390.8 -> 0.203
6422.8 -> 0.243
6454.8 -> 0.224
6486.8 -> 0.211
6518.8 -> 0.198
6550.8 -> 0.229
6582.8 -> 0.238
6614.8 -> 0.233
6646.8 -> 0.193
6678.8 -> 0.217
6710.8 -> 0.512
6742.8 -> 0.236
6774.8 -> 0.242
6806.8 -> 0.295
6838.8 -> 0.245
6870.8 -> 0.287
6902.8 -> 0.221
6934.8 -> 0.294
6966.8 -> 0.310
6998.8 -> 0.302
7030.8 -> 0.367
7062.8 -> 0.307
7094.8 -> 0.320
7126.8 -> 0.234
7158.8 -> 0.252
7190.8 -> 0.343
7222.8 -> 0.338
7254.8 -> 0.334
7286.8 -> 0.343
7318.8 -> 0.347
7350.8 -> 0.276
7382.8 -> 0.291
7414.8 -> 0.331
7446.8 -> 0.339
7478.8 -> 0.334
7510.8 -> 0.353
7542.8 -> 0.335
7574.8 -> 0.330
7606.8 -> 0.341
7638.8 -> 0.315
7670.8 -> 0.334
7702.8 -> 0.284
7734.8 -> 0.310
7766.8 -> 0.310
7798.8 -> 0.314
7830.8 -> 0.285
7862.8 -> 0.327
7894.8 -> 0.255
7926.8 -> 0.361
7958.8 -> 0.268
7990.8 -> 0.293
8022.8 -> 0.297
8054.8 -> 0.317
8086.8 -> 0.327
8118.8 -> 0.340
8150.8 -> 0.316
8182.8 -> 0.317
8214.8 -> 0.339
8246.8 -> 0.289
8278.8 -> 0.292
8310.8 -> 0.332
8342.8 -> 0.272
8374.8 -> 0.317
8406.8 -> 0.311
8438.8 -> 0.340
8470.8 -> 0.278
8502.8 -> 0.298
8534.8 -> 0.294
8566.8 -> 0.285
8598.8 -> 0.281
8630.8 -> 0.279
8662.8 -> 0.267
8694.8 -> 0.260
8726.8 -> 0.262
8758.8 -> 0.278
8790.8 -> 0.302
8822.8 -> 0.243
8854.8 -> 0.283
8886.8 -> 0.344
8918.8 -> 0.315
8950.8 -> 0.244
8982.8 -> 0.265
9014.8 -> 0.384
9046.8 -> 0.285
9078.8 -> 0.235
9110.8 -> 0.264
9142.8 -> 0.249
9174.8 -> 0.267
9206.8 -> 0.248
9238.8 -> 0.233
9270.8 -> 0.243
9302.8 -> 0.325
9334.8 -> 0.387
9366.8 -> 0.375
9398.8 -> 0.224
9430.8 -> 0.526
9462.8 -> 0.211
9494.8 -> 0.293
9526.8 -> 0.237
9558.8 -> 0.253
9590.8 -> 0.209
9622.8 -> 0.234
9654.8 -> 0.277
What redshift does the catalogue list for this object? 0.80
